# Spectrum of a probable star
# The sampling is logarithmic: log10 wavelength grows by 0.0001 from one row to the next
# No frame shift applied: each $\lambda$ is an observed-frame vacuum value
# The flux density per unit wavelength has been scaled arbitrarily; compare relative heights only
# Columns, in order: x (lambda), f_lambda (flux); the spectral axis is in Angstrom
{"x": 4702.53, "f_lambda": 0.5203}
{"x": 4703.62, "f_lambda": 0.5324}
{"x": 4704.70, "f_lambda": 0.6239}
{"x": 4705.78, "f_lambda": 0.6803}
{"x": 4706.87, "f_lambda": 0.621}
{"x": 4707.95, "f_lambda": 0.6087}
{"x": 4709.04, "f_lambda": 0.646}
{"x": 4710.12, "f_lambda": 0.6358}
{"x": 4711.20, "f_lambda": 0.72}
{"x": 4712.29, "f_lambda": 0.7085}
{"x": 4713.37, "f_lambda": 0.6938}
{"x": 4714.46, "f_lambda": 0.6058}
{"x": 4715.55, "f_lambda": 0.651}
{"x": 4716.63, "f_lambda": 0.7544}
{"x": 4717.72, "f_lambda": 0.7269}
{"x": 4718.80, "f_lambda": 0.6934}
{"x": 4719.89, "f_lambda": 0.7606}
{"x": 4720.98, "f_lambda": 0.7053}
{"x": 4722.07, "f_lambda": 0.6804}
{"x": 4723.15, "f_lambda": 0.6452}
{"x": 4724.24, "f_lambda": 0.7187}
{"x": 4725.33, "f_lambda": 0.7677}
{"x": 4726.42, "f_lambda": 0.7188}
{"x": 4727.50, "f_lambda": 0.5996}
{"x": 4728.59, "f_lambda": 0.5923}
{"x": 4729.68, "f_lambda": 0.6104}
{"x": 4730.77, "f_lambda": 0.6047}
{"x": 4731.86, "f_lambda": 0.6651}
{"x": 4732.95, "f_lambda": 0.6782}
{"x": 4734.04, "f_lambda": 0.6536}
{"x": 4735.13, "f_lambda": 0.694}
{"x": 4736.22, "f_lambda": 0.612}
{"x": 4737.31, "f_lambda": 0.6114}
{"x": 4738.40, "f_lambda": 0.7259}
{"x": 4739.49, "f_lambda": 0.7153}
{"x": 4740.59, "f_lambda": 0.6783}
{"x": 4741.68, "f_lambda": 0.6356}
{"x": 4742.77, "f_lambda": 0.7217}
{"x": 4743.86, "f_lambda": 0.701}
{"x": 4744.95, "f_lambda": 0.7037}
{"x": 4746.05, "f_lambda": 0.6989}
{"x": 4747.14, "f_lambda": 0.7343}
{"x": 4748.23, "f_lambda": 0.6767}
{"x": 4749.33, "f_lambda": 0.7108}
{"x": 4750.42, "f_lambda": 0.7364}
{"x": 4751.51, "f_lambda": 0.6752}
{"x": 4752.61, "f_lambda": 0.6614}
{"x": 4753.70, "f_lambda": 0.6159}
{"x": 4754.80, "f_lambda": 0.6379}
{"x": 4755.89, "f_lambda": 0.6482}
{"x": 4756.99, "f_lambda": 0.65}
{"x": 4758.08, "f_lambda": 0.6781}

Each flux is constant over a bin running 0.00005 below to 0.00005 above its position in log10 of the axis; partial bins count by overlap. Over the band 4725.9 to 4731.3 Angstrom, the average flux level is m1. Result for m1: 0.625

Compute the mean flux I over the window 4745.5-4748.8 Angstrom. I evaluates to 0.702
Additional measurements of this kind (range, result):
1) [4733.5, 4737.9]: 0.644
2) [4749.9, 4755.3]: 0.665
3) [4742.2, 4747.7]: 0.712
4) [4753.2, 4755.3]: 0.625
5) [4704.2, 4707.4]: 0.641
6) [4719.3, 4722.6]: 0.713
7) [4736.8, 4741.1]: 0.682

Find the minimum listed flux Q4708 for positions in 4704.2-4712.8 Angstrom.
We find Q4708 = 0.6087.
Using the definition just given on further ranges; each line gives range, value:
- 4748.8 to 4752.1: 0.6752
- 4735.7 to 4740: 0.6114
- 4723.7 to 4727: 0.7187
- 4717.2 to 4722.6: 0.6804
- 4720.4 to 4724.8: 0.6452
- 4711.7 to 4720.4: 0.6058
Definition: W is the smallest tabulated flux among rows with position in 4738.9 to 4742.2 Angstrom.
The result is 0.6356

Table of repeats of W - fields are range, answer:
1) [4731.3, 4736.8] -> 0.612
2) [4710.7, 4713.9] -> 0.6938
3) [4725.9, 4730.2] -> 0.5923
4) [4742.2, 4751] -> 0.6767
